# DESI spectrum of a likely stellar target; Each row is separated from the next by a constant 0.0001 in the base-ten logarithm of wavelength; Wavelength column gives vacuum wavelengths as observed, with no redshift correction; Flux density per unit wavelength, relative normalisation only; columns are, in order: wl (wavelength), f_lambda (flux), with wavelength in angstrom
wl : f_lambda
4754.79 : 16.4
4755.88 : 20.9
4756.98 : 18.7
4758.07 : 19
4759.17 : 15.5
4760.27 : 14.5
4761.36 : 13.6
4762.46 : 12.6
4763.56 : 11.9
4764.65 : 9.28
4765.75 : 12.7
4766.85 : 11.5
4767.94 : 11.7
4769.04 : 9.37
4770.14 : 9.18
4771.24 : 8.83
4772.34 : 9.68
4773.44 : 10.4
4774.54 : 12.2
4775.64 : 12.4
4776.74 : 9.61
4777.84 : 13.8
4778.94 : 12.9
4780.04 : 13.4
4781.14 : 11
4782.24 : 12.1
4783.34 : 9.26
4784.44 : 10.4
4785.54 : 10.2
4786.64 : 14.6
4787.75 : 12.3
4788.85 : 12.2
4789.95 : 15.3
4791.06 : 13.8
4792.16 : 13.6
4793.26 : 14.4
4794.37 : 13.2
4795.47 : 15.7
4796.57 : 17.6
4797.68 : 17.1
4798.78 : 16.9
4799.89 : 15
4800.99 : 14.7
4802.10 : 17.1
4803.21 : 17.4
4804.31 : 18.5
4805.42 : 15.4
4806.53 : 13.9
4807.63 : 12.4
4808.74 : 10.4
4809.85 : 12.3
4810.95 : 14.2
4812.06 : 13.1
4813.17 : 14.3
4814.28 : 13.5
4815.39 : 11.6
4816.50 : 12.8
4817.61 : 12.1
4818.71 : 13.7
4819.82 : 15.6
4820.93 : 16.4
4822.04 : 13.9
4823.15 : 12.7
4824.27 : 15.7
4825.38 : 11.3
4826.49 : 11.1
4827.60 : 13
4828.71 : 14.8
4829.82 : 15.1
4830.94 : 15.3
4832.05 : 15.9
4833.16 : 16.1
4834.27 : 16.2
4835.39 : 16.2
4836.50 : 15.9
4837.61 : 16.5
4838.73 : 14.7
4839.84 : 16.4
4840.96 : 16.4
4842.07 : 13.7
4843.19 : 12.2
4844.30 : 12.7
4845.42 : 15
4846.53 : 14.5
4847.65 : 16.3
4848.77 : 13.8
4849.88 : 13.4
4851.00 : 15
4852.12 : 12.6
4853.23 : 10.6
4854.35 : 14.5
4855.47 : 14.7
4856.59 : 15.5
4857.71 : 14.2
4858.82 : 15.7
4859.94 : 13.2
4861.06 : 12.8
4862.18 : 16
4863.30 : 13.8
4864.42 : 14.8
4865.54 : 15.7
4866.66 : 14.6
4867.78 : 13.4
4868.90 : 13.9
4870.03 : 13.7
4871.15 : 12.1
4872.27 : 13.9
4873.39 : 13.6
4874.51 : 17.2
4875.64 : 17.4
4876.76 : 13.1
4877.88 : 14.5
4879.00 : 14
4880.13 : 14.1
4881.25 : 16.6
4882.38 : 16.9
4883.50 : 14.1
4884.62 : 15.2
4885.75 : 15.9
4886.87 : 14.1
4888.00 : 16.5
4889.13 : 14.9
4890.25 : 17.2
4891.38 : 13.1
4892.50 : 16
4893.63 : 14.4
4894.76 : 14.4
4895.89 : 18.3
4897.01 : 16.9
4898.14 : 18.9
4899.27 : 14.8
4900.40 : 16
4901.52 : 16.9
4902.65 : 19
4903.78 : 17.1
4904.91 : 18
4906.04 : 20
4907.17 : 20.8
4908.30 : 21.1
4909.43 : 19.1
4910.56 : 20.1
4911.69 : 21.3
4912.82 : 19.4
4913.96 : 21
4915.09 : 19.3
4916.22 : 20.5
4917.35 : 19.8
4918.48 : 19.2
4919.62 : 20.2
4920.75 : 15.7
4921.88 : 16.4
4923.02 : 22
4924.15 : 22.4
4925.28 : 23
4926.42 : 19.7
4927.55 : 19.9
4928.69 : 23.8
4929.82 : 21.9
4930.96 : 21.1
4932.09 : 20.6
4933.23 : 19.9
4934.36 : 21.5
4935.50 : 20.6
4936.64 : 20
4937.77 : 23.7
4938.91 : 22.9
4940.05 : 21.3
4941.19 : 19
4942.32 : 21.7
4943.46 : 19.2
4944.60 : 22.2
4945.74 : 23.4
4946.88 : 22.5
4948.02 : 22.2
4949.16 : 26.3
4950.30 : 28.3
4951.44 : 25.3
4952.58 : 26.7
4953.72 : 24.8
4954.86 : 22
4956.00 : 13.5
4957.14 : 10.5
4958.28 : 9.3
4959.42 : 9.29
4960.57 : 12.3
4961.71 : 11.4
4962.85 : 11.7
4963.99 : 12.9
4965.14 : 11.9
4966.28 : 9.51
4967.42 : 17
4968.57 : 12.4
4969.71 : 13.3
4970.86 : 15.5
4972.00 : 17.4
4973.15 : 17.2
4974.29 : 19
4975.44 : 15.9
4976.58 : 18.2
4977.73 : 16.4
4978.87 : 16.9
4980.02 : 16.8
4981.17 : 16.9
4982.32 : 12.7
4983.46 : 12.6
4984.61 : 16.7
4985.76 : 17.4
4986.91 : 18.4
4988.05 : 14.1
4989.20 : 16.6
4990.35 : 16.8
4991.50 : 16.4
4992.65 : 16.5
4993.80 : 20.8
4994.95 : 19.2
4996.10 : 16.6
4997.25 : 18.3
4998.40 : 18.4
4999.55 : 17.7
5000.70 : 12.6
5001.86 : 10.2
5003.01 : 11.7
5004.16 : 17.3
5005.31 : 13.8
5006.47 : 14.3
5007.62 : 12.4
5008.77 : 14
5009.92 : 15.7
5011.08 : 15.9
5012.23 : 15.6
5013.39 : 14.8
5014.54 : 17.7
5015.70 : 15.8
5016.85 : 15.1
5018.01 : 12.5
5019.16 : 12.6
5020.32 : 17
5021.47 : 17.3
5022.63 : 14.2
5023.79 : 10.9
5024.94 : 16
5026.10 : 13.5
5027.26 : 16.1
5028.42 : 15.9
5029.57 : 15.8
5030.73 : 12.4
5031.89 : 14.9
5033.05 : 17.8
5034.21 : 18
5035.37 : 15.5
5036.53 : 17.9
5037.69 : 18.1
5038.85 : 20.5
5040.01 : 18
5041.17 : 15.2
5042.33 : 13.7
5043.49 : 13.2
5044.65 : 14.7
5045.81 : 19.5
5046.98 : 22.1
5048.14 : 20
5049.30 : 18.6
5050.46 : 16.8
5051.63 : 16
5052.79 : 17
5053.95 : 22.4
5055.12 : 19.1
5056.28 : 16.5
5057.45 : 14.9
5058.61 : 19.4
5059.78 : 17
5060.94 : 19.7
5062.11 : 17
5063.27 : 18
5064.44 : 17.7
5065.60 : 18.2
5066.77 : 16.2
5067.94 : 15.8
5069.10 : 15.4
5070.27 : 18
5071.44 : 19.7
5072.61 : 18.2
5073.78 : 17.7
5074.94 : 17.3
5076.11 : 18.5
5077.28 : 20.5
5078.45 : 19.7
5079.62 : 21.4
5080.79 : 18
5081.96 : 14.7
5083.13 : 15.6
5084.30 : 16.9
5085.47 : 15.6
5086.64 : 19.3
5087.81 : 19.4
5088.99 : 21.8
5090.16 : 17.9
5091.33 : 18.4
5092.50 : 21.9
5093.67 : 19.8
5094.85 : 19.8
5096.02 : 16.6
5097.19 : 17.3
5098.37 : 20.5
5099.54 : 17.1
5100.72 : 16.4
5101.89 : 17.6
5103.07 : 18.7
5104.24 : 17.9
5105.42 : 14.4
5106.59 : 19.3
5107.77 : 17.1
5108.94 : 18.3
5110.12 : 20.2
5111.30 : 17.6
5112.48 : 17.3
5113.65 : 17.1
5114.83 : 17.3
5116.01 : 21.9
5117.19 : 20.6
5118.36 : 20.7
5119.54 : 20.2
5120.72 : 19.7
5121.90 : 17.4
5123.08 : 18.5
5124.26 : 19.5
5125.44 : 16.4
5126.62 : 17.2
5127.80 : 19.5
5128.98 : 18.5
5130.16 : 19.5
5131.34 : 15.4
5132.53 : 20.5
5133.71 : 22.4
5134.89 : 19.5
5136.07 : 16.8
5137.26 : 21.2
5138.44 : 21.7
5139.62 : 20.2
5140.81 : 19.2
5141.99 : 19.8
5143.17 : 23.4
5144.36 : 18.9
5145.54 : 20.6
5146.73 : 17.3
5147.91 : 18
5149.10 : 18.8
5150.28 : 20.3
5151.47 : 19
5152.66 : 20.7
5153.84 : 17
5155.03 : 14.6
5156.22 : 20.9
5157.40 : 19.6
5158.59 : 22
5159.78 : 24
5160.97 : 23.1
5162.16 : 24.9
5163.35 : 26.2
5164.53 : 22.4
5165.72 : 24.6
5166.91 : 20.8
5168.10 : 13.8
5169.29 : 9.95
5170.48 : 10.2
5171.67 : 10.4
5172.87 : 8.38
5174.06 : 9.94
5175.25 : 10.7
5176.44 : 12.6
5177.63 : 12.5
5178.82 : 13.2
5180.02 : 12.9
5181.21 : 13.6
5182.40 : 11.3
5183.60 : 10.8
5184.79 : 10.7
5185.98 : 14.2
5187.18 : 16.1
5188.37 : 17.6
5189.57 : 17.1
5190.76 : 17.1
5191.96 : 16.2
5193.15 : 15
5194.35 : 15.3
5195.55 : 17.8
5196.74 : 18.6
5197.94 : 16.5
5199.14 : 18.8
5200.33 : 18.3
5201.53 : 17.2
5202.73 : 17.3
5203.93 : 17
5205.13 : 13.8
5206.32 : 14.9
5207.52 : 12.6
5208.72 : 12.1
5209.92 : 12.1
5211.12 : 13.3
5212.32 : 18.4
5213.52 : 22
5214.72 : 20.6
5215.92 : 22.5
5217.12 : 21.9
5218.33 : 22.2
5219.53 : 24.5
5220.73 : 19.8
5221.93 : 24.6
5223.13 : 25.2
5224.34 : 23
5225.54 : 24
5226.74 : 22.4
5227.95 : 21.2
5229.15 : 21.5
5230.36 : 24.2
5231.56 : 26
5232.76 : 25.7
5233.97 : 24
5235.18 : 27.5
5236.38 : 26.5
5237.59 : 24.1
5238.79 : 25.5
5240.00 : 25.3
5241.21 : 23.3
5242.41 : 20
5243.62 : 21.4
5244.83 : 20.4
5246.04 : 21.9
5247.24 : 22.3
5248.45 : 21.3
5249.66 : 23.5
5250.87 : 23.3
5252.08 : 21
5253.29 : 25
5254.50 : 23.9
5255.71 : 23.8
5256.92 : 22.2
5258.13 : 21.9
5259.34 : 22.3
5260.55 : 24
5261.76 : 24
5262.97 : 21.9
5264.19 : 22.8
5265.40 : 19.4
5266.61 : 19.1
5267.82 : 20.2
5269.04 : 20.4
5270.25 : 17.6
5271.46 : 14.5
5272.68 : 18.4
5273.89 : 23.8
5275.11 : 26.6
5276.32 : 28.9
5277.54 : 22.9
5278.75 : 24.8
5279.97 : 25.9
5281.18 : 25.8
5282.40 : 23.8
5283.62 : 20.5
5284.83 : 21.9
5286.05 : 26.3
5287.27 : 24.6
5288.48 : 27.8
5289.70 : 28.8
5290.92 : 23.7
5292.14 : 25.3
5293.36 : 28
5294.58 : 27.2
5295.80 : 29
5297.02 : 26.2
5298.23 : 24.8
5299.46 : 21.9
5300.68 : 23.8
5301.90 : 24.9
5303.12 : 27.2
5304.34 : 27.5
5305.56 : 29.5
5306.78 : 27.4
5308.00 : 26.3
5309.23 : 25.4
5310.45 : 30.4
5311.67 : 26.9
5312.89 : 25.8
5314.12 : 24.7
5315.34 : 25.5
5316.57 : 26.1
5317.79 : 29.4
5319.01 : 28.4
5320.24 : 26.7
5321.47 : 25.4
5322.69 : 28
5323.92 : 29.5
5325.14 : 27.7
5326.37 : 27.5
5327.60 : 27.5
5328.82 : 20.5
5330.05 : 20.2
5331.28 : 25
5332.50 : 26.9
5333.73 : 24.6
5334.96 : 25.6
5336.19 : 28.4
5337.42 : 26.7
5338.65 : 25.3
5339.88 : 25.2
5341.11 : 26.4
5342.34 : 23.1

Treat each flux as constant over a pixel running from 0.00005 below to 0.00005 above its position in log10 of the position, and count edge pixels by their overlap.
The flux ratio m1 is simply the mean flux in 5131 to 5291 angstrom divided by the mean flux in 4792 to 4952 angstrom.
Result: 1.2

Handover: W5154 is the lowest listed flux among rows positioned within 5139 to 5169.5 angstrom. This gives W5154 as 9.95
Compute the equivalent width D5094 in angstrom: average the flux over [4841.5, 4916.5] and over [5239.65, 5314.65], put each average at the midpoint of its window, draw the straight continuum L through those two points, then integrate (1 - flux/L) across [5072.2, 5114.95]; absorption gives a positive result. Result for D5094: 4.1 angstrom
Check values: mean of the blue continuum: 15.7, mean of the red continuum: 23.9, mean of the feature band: 18.2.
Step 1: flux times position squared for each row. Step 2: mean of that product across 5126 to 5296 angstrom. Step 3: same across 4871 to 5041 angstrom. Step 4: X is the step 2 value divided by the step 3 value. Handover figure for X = 1.3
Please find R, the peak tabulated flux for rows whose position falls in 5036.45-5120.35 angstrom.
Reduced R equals 22.4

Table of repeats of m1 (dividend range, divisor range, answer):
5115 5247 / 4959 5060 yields 1.19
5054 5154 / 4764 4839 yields 1.38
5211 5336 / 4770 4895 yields 1.71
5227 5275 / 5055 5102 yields 1.24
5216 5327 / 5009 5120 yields 1.40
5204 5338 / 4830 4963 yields 1.37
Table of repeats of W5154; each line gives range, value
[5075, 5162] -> 14.4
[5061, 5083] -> 14.7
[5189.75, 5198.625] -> 15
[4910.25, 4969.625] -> 9.29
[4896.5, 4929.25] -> 14.8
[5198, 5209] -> 12.1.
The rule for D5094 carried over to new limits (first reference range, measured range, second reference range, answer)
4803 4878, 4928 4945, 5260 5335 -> -4.9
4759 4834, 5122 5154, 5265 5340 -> 3.1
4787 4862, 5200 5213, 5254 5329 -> 4.4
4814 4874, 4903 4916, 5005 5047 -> -4.4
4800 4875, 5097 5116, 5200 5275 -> 1.1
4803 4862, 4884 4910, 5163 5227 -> -3.9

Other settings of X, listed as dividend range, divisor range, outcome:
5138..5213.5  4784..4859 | 1.35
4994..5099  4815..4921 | 1.17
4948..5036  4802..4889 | 1.17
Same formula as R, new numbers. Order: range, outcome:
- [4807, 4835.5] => 16.4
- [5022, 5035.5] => 18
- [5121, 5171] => 26.2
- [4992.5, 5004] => 20.8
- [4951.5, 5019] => 26.7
